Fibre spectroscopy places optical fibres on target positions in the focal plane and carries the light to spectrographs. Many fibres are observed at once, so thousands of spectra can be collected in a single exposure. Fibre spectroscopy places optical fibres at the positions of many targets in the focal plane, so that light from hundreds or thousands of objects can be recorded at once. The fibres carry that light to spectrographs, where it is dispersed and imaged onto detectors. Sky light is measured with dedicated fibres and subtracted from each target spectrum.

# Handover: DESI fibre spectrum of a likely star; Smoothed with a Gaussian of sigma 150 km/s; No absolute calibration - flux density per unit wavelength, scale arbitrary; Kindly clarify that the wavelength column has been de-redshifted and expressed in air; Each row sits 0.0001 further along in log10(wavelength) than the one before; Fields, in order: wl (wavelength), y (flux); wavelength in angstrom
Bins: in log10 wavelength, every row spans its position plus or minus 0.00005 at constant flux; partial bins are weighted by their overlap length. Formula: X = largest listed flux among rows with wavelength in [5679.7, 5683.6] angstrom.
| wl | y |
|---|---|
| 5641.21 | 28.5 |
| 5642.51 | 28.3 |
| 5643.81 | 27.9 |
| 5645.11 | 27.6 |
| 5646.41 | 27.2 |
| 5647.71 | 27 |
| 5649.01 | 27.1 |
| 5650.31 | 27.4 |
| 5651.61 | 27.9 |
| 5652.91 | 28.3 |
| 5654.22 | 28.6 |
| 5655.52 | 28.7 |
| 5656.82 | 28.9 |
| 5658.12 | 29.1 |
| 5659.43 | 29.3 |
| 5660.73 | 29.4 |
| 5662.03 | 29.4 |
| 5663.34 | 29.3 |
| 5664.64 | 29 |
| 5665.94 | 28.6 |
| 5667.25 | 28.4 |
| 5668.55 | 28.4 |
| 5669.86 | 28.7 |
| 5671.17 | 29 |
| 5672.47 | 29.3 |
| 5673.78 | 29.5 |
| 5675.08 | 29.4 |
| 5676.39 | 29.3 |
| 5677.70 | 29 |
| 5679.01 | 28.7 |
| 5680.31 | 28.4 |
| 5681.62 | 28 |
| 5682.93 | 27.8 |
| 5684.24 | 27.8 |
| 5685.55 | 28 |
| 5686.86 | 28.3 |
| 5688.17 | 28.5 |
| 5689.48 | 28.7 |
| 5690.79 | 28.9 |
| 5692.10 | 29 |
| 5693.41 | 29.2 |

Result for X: 28.4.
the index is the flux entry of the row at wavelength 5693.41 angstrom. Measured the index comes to 29.2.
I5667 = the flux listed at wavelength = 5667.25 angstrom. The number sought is 28.4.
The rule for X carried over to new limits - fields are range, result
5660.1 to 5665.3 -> 29.4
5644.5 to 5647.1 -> 27.6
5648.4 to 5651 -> 27.4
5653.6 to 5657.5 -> 28.9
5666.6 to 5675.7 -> 29.5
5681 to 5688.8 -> 28.5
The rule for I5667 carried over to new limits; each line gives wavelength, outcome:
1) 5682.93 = 27.8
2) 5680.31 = 28.4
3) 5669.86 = 28.7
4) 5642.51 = 28.3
